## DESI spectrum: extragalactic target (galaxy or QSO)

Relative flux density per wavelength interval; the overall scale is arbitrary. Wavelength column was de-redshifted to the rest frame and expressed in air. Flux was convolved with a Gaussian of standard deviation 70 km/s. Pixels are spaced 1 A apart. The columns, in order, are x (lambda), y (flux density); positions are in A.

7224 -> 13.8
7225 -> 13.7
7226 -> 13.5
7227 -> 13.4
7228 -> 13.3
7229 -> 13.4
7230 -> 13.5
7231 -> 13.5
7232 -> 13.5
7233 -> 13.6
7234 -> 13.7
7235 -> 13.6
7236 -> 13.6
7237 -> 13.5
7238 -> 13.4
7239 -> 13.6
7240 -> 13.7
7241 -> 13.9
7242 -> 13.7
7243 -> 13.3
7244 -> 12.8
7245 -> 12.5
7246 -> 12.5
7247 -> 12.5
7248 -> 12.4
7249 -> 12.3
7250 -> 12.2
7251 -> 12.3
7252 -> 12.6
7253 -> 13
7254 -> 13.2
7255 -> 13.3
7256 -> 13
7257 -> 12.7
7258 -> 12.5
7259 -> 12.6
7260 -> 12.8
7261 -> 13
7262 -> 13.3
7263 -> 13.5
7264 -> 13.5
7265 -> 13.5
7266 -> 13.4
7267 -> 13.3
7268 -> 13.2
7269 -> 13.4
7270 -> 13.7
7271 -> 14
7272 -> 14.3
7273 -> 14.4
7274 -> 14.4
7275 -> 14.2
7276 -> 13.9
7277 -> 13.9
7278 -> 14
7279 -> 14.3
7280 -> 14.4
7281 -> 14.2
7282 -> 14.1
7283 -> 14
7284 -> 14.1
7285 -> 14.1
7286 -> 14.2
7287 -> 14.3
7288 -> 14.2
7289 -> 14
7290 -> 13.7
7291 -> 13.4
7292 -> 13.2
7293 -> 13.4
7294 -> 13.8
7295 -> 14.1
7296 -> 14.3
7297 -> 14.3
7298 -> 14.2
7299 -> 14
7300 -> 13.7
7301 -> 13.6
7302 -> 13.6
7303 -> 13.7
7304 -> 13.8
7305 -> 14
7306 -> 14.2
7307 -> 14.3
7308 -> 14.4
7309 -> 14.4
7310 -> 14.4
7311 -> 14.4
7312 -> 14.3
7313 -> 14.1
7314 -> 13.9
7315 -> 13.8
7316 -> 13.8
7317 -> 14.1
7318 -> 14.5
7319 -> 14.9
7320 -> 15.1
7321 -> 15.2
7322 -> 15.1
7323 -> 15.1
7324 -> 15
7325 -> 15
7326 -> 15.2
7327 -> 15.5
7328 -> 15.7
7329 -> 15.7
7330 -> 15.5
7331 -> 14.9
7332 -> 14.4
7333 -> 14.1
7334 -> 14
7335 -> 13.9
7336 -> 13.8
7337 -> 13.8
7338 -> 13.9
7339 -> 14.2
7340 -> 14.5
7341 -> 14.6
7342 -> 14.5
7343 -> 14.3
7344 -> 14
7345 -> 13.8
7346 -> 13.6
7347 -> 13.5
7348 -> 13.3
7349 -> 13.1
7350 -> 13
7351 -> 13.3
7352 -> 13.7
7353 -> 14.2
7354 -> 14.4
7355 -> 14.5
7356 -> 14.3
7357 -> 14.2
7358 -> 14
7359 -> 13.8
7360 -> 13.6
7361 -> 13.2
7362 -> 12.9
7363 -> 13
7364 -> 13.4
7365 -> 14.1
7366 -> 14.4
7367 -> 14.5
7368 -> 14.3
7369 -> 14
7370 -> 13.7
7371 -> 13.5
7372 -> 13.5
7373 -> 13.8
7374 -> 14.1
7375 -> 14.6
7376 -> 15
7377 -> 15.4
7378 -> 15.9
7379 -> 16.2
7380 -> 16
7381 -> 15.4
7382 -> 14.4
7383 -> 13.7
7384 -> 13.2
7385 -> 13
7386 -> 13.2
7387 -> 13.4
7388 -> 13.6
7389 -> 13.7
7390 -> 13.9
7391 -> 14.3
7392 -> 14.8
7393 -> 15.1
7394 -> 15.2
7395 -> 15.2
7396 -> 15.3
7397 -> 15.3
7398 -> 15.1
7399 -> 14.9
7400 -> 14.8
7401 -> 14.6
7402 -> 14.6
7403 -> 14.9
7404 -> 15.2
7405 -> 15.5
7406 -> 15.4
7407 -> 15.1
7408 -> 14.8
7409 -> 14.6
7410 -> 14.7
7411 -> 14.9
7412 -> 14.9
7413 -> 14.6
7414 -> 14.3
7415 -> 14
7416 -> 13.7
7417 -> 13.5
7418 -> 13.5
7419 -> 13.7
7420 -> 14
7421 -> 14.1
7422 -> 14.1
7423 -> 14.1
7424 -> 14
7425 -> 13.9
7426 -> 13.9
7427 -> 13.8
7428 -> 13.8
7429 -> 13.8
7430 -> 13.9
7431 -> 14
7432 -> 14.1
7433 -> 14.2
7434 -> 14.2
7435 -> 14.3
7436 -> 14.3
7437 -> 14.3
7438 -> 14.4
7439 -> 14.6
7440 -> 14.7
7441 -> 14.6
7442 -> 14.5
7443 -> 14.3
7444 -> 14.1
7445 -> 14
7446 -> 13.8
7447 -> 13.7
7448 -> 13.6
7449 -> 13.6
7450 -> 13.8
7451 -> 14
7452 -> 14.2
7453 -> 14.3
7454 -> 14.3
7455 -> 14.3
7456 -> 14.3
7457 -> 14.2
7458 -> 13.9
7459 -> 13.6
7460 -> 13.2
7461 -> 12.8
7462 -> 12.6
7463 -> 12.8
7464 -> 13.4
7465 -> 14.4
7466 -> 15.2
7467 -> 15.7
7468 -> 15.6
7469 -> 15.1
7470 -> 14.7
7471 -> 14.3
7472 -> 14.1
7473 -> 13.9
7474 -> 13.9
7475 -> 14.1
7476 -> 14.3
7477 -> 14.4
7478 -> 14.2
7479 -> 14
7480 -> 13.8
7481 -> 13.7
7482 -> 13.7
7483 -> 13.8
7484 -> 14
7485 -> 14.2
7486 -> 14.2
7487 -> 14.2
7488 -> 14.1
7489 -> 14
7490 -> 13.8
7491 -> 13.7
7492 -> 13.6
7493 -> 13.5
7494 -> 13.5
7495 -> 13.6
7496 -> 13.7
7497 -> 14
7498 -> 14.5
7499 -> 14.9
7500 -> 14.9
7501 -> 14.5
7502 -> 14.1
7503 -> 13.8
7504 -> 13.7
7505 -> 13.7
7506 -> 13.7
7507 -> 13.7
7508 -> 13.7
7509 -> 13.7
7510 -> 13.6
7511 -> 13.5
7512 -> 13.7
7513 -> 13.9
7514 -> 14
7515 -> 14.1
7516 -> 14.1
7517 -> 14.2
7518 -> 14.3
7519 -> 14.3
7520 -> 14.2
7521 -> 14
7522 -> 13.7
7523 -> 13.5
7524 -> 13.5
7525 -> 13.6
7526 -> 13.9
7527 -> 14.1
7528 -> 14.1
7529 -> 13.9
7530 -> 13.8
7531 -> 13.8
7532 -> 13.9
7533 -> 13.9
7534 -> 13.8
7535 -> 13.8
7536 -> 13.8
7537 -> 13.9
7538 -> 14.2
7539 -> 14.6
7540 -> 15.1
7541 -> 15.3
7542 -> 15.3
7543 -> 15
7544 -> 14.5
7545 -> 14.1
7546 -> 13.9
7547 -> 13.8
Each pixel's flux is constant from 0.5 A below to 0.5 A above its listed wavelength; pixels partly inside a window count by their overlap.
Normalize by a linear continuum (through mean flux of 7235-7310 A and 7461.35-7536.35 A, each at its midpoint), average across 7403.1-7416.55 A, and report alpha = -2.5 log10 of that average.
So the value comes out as -0.07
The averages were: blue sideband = 13.6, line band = 14.7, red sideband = 14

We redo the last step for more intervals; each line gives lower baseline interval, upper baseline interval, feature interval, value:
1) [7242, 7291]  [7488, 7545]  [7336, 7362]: -0.02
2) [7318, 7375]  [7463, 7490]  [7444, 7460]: 0.02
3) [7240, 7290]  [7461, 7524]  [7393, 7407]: -0.10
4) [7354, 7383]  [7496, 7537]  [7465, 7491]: -0.02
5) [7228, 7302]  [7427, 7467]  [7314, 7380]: -0.04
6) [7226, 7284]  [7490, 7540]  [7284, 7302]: -0.03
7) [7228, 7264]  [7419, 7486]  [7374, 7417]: -0.06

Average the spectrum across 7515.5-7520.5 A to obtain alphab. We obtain 14.2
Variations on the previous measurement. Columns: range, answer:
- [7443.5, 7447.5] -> 13.9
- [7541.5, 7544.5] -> 14.9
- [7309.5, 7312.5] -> 14.4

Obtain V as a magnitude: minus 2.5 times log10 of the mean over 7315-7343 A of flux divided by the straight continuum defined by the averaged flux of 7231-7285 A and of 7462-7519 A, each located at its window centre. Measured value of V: -0.08 mag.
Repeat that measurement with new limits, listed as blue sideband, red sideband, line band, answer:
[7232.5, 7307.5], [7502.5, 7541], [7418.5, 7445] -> -0.03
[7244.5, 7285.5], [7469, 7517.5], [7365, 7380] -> -0.07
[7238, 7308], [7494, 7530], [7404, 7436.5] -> -0.04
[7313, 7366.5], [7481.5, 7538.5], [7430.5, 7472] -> -0.01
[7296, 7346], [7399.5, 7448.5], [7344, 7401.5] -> 0.01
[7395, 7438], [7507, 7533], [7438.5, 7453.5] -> 0.01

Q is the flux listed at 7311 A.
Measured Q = 14.4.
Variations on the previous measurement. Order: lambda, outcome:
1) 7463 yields 12.8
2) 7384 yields 13.2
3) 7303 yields 13.7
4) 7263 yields 13.5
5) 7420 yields 14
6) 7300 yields 13.7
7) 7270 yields 13.7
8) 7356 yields 14.3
